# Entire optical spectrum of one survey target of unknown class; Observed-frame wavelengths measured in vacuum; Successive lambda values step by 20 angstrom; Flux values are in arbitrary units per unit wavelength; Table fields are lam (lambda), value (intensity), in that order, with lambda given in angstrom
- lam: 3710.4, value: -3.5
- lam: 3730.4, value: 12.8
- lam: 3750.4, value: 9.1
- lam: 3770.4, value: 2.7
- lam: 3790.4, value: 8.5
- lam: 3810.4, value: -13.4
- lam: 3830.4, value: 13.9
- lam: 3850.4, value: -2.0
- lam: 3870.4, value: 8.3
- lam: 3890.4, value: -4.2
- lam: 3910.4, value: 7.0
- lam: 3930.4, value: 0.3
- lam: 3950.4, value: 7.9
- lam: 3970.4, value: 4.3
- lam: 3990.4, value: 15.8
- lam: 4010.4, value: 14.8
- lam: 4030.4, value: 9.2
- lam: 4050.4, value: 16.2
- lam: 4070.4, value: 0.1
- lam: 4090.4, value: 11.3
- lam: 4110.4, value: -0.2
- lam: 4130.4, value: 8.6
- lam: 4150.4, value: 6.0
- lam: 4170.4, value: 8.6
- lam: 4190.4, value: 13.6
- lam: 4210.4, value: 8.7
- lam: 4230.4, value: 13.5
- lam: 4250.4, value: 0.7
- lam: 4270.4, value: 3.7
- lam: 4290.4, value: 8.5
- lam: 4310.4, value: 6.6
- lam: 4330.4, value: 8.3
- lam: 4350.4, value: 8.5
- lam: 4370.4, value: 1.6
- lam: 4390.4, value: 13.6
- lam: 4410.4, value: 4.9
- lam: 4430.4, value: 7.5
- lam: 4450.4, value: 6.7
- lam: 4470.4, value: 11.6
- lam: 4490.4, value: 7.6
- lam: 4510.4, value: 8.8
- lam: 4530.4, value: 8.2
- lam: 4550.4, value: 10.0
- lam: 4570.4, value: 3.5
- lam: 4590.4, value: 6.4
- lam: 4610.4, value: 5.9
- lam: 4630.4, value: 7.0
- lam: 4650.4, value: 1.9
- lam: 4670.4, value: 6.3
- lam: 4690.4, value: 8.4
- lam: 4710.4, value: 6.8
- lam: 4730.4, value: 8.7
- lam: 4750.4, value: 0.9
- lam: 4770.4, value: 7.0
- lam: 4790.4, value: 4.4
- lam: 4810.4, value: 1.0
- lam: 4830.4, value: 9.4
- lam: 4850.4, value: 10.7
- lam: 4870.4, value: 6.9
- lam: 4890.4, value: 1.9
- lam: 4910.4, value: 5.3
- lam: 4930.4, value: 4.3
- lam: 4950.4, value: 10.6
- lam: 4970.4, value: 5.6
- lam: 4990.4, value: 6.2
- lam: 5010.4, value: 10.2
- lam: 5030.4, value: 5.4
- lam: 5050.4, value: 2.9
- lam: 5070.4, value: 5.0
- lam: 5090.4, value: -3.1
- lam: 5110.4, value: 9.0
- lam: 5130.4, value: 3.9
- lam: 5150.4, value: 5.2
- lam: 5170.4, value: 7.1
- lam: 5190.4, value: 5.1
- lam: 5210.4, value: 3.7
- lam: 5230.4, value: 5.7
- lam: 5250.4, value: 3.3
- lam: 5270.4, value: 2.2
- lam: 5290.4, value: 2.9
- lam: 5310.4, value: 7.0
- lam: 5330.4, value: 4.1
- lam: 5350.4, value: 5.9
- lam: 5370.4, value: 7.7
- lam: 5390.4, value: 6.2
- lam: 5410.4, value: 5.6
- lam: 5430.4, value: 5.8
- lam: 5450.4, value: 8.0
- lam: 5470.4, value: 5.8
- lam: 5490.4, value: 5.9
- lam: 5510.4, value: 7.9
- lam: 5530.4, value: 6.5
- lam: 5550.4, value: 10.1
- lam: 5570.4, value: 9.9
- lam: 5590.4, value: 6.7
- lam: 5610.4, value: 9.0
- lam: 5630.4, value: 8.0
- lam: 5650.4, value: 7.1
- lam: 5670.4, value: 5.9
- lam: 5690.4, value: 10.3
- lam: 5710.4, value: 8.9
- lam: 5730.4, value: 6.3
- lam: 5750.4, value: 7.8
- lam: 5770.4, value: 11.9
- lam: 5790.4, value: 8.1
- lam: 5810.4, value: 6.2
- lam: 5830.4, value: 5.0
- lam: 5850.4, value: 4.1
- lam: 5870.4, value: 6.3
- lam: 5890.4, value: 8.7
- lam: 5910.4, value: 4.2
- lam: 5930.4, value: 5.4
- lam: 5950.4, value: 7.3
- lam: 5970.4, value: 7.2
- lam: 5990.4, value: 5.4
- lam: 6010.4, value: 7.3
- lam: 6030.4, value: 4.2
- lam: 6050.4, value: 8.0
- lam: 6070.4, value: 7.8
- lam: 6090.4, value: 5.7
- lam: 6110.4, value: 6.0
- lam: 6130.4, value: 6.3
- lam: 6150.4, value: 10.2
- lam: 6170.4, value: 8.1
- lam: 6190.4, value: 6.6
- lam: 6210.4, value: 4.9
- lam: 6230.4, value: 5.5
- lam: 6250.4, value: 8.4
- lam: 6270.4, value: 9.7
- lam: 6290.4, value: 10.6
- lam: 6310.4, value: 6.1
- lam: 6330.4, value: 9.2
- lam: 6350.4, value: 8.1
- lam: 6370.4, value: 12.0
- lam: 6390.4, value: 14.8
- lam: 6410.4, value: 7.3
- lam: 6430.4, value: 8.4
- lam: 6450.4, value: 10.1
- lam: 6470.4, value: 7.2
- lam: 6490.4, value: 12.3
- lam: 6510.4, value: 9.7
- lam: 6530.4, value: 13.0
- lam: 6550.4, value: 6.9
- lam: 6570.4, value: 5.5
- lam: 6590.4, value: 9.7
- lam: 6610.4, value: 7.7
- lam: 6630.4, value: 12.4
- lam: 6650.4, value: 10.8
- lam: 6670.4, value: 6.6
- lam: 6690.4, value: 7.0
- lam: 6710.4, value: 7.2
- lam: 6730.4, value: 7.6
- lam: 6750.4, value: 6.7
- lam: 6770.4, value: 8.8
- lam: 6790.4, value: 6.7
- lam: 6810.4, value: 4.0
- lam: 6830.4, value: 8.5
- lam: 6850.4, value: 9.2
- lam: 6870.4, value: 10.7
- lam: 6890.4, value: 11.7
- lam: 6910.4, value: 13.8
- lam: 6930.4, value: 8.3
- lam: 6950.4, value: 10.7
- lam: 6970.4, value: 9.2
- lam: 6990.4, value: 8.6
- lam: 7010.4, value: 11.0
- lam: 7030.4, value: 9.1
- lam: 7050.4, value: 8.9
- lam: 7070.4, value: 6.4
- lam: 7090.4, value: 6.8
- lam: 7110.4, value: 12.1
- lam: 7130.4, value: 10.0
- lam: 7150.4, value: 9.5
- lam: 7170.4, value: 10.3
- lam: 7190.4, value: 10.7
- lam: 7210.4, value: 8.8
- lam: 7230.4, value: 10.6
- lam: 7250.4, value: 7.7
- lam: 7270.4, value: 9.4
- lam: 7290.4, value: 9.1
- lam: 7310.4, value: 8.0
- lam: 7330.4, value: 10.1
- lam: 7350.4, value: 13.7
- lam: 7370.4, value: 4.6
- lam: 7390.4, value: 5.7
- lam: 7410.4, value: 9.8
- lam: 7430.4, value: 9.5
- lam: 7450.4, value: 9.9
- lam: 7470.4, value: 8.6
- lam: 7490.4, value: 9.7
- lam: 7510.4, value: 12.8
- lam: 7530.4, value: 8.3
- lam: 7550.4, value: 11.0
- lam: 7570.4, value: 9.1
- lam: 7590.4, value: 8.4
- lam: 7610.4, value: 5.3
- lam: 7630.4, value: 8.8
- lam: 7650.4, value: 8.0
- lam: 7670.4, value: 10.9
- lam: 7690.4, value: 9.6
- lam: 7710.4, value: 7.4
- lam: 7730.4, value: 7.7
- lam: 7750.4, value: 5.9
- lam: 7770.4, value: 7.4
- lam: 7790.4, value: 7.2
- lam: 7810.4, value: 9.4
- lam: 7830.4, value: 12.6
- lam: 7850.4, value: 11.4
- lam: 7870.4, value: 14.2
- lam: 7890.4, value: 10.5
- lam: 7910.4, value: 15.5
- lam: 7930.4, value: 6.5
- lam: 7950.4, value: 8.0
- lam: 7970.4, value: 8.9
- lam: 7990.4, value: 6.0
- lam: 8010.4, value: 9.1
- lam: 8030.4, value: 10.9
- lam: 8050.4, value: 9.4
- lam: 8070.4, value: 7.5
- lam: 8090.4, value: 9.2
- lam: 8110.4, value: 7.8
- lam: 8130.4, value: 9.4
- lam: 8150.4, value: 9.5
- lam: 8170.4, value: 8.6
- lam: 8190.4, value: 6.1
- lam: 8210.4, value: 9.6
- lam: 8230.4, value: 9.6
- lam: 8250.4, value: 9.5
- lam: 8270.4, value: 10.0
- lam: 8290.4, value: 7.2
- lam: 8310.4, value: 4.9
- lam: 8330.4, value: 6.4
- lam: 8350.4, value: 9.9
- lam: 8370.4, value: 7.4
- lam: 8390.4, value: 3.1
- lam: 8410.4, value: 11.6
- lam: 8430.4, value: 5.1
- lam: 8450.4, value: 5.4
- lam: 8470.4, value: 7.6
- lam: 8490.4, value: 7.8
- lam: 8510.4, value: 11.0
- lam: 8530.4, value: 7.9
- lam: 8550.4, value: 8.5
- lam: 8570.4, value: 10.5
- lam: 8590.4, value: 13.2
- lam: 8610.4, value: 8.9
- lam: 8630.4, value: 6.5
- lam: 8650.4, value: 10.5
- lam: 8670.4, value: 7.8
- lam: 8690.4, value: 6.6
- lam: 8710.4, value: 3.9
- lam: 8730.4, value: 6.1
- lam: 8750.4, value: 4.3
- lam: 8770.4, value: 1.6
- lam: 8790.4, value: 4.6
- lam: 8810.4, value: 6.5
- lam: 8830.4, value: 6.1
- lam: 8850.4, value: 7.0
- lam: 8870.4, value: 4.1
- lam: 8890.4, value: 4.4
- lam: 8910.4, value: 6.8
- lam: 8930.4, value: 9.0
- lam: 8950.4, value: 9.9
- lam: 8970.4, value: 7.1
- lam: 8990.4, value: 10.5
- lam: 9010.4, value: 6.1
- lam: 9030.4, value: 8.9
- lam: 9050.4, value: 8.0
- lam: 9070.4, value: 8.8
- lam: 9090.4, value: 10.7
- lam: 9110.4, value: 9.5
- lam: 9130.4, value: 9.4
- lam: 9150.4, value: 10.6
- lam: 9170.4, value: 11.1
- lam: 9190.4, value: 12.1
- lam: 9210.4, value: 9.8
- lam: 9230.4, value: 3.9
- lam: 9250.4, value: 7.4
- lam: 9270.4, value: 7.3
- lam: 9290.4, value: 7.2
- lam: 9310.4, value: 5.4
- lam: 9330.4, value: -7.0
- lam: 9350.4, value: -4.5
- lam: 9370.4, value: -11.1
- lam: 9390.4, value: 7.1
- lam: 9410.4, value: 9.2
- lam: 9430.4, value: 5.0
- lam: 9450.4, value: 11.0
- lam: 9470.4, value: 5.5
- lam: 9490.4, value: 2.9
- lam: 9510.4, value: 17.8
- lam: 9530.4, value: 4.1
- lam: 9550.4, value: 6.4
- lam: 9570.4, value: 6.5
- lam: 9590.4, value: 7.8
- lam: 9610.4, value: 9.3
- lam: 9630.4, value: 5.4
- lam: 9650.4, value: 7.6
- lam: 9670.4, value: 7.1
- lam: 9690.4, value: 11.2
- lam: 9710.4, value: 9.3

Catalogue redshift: 0.715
